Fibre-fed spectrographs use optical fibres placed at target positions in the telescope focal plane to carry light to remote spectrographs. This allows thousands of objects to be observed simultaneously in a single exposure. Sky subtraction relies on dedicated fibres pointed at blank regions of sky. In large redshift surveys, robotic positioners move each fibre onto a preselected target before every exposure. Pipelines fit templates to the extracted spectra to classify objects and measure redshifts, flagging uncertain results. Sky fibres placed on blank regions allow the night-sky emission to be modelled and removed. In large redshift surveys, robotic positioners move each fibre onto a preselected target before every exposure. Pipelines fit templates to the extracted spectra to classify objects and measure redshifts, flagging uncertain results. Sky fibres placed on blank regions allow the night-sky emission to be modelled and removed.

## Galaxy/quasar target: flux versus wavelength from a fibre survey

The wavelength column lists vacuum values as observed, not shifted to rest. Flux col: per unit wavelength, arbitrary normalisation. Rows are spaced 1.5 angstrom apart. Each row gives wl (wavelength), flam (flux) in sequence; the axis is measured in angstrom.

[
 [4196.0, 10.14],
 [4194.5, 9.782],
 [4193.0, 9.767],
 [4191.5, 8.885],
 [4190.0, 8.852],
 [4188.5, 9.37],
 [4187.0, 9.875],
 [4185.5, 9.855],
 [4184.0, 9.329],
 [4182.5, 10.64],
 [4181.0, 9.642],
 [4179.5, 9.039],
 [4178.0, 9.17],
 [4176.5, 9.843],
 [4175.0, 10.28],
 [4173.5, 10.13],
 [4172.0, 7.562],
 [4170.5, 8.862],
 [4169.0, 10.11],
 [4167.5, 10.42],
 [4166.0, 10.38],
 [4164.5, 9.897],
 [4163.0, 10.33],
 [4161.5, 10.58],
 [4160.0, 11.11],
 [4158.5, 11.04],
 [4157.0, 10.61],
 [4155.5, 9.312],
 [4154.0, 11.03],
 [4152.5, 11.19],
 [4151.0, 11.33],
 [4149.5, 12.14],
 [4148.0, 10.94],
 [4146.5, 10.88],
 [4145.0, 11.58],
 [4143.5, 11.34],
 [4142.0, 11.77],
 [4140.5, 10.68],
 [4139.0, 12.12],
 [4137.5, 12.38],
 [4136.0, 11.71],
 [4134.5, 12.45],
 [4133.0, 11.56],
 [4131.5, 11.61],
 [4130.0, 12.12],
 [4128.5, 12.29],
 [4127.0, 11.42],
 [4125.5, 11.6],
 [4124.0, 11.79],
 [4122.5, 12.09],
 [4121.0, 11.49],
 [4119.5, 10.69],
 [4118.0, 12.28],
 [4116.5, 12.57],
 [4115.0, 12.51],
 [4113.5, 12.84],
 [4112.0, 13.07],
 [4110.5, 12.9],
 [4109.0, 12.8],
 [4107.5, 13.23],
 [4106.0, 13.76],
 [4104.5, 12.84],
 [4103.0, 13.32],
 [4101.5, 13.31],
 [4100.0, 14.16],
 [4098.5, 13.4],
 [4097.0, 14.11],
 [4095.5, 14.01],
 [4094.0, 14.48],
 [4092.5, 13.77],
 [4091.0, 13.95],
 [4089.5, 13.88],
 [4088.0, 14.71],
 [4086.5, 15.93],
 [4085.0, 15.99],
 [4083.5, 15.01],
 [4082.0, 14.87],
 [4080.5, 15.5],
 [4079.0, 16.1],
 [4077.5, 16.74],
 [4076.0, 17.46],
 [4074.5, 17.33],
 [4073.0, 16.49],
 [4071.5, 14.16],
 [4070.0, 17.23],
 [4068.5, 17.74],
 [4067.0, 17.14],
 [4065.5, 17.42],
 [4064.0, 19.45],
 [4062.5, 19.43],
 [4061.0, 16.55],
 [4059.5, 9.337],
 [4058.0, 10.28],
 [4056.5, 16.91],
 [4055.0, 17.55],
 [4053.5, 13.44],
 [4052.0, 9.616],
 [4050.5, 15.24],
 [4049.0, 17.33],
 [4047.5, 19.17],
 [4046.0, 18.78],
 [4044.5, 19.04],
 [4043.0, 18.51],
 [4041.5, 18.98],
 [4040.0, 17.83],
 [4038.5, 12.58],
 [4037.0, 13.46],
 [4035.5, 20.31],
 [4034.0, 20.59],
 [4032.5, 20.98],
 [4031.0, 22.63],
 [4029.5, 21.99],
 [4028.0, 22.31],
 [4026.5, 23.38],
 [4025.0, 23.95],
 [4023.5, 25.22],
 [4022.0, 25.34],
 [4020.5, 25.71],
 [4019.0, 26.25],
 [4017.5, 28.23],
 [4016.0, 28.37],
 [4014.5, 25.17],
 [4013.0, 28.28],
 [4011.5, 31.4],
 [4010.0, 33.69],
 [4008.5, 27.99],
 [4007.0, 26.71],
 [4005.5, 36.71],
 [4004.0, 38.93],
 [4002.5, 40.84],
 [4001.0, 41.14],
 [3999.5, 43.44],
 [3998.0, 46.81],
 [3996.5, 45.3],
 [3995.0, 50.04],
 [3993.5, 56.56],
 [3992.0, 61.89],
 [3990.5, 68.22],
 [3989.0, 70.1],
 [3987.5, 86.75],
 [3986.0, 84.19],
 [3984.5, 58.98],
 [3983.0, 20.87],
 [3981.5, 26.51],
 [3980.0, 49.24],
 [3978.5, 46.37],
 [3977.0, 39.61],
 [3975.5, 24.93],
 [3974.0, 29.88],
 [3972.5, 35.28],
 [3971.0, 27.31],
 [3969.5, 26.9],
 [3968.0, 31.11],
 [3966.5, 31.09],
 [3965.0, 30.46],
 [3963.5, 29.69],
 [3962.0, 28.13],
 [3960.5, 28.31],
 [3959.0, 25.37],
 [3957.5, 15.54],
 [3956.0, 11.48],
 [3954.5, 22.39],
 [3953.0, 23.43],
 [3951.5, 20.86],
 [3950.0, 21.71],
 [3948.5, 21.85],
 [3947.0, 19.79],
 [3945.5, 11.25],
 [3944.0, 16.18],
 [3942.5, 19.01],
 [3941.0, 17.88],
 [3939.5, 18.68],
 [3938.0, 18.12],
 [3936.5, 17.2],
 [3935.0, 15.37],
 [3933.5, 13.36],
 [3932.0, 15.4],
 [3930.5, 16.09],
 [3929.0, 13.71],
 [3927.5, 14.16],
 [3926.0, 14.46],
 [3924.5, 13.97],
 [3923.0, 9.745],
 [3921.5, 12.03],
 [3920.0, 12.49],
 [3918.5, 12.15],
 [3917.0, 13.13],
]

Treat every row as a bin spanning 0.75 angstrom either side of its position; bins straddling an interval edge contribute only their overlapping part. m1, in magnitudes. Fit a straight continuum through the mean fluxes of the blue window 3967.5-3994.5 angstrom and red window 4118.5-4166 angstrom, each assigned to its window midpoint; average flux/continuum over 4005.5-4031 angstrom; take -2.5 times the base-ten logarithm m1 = 0.41 mag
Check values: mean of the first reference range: 47.1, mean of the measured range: 26.7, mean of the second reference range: 11.3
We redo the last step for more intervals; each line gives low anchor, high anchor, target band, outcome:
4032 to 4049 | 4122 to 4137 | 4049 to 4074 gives 0.069 mag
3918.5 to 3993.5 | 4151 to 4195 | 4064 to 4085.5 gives 0.114 mag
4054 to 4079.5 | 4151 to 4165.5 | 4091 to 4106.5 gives 0.044 mag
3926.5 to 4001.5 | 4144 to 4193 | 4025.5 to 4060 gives 0.332 mag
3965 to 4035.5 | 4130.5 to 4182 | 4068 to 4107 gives 0.428 mag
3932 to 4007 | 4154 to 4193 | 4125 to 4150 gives 0.197 mag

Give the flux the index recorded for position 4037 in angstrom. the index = 13.46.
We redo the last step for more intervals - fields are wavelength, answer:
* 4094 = 14.48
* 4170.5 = 8.862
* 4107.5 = 13.23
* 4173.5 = 10.13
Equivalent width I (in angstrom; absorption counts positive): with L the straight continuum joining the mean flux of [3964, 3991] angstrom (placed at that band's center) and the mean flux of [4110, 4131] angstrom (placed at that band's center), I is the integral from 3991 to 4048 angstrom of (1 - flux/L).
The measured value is 9.4 angstrom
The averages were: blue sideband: 43.4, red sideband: 12.1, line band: 29.4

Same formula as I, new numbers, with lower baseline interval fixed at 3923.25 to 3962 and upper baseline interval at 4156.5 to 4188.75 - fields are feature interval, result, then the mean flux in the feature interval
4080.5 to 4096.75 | -2.3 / 14.7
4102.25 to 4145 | -2.0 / 12.2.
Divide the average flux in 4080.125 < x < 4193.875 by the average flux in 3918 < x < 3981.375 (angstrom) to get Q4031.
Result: 0.53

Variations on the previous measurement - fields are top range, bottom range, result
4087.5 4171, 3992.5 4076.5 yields 0.50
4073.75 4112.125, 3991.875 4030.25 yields 0.43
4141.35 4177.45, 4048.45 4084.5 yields 0.67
